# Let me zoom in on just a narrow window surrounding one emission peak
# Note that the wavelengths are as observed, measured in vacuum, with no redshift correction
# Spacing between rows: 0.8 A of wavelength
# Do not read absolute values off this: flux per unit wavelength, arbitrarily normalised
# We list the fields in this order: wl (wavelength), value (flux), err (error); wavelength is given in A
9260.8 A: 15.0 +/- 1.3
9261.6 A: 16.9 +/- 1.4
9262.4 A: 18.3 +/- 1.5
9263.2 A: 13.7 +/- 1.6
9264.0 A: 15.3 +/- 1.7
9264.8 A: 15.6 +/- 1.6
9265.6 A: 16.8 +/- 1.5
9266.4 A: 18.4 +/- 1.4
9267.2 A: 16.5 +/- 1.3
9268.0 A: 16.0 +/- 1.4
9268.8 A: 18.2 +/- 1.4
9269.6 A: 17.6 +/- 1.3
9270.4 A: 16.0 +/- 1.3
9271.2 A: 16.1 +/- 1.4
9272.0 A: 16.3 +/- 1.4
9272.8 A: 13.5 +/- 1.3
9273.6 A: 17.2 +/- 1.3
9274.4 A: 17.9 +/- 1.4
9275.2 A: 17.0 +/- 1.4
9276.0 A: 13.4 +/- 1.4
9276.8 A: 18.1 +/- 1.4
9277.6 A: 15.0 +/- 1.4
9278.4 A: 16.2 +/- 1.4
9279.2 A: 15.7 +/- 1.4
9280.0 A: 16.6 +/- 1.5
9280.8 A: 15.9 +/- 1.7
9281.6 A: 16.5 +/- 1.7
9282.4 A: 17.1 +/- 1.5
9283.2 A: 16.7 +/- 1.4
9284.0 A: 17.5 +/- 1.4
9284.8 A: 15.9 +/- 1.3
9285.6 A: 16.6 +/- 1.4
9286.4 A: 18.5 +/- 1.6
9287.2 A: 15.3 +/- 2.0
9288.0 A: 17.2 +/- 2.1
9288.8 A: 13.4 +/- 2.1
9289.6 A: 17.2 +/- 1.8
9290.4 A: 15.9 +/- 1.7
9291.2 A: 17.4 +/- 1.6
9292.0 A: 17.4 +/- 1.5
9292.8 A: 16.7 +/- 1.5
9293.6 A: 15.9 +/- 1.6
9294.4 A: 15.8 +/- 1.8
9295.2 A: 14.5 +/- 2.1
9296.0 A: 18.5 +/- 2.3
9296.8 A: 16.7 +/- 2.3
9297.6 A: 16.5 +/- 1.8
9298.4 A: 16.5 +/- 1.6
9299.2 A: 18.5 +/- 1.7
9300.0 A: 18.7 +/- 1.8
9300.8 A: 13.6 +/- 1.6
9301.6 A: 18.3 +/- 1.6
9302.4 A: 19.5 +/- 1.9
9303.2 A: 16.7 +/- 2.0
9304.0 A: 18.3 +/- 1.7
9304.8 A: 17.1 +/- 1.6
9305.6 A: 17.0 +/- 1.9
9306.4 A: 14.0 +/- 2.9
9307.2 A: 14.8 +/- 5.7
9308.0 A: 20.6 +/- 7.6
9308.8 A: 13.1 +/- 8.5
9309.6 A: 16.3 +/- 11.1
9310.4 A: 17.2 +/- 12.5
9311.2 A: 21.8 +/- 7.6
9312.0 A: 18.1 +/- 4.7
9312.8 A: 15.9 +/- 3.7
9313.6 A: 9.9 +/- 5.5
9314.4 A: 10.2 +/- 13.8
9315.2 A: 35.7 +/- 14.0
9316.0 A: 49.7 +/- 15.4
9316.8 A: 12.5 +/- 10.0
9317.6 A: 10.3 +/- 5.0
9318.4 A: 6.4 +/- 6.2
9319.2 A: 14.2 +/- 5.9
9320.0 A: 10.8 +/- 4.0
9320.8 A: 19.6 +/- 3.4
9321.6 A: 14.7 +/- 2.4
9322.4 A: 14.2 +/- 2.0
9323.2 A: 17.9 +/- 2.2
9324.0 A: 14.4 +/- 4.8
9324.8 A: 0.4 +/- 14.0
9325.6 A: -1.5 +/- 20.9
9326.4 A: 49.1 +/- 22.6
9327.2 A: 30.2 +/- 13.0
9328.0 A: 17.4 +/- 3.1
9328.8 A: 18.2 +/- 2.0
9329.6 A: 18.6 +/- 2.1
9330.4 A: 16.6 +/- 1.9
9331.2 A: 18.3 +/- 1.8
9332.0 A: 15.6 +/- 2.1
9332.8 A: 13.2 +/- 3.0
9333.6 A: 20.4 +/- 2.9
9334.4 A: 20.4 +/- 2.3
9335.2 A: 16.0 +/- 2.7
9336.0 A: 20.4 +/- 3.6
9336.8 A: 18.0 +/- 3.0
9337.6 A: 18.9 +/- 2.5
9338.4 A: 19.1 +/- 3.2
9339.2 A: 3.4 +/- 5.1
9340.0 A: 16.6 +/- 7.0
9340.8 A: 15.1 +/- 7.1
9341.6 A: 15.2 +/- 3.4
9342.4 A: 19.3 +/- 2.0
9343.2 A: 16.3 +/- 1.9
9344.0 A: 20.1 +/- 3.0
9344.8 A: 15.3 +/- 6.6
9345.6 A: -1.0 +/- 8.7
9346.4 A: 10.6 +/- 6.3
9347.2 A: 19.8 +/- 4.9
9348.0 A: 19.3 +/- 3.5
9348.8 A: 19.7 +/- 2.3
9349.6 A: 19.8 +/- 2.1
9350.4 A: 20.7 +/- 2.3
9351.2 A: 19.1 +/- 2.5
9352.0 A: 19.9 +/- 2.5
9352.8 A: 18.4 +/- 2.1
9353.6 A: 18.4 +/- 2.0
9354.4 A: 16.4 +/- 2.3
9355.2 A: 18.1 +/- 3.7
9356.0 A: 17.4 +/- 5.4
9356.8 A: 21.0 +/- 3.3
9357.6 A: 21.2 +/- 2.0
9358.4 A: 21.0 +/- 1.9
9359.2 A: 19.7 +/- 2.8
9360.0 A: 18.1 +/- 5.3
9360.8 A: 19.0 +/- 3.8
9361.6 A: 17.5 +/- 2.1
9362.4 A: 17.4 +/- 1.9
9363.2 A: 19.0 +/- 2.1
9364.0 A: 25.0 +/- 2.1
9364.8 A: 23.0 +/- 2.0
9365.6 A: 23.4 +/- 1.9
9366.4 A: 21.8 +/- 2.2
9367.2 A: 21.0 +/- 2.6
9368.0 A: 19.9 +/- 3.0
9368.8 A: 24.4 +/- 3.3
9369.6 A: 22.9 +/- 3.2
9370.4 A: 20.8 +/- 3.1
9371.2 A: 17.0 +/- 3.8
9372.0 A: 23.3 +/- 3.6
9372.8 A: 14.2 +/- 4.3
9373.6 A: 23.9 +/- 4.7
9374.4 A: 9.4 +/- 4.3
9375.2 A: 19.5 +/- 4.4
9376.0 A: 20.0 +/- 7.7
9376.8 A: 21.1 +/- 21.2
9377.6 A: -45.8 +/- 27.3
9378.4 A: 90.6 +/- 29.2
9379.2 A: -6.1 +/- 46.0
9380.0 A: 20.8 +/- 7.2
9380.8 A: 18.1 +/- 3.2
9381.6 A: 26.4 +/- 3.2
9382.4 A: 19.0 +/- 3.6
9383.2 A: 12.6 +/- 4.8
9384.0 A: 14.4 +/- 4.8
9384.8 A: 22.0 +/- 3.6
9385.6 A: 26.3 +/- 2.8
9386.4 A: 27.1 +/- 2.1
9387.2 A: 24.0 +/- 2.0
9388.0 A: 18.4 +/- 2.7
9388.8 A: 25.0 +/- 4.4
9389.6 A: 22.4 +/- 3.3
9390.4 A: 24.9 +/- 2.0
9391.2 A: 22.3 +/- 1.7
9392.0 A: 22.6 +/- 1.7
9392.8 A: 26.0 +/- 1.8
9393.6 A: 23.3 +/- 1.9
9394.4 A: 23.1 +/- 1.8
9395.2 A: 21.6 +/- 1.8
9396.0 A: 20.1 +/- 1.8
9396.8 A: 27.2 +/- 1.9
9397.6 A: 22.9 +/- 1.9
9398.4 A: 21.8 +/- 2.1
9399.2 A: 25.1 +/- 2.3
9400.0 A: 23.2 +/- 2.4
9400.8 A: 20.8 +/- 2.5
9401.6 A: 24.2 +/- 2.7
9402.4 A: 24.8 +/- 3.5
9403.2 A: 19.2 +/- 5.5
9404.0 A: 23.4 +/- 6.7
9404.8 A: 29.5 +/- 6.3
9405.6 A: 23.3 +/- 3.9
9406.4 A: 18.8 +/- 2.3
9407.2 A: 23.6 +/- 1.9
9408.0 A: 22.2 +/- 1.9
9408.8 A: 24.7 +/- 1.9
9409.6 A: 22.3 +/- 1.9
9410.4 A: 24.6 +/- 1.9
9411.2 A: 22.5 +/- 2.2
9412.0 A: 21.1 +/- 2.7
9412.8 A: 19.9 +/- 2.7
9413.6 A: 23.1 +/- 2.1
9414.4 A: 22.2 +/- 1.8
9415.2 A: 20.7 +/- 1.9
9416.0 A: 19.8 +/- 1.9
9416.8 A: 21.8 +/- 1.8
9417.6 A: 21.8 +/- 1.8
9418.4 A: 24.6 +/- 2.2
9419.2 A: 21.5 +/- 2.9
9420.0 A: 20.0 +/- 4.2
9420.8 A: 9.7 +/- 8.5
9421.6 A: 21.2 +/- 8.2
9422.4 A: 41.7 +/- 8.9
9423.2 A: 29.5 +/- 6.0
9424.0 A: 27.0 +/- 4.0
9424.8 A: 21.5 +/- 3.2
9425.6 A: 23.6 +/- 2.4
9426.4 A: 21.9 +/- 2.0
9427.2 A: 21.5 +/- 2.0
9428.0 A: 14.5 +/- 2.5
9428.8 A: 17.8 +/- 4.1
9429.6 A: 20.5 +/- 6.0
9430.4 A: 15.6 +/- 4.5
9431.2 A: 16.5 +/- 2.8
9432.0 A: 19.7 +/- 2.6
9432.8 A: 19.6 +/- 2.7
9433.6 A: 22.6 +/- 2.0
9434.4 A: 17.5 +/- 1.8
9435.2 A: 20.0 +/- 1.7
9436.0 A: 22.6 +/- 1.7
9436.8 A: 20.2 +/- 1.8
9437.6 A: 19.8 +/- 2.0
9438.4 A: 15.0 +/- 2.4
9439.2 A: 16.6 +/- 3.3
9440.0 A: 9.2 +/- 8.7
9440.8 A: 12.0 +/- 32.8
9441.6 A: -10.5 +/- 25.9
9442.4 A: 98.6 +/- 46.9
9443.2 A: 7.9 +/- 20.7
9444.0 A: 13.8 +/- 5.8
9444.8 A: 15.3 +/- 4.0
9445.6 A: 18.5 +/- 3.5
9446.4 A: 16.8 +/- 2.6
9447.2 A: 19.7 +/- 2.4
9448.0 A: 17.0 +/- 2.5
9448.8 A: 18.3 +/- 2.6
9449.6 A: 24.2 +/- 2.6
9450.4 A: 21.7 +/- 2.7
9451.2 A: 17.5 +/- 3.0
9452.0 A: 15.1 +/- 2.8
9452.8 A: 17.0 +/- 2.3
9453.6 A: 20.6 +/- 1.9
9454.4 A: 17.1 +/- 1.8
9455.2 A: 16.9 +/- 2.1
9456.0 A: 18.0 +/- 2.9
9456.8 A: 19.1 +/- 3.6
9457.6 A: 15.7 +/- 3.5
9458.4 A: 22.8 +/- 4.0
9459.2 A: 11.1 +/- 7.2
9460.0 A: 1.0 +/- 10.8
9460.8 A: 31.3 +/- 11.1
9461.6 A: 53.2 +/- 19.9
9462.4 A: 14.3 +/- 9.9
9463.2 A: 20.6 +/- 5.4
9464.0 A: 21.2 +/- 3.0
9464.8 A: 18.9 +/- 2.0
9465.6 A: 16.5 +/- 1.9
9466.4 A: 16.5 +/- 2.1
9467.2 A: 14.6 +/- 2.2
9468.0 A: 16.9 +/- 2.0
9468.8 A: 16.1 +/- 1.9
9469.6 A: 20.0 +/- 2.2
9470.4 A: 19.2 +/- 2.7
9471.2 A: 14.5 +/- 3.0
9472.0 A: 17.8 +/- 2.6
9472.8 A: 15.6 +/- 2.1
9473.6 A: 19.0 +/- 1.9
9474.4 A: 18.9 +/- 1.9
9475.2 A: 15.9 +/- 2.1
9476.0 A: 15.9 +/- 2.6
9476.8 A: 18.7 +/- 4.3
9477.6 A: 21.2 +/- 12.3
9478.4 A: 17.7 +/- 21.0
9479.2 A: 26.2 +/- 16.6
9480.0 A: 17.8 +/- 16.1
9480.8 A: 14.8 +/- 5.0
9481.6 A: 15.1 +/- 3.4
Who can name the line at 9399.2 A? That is Mg II 2798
